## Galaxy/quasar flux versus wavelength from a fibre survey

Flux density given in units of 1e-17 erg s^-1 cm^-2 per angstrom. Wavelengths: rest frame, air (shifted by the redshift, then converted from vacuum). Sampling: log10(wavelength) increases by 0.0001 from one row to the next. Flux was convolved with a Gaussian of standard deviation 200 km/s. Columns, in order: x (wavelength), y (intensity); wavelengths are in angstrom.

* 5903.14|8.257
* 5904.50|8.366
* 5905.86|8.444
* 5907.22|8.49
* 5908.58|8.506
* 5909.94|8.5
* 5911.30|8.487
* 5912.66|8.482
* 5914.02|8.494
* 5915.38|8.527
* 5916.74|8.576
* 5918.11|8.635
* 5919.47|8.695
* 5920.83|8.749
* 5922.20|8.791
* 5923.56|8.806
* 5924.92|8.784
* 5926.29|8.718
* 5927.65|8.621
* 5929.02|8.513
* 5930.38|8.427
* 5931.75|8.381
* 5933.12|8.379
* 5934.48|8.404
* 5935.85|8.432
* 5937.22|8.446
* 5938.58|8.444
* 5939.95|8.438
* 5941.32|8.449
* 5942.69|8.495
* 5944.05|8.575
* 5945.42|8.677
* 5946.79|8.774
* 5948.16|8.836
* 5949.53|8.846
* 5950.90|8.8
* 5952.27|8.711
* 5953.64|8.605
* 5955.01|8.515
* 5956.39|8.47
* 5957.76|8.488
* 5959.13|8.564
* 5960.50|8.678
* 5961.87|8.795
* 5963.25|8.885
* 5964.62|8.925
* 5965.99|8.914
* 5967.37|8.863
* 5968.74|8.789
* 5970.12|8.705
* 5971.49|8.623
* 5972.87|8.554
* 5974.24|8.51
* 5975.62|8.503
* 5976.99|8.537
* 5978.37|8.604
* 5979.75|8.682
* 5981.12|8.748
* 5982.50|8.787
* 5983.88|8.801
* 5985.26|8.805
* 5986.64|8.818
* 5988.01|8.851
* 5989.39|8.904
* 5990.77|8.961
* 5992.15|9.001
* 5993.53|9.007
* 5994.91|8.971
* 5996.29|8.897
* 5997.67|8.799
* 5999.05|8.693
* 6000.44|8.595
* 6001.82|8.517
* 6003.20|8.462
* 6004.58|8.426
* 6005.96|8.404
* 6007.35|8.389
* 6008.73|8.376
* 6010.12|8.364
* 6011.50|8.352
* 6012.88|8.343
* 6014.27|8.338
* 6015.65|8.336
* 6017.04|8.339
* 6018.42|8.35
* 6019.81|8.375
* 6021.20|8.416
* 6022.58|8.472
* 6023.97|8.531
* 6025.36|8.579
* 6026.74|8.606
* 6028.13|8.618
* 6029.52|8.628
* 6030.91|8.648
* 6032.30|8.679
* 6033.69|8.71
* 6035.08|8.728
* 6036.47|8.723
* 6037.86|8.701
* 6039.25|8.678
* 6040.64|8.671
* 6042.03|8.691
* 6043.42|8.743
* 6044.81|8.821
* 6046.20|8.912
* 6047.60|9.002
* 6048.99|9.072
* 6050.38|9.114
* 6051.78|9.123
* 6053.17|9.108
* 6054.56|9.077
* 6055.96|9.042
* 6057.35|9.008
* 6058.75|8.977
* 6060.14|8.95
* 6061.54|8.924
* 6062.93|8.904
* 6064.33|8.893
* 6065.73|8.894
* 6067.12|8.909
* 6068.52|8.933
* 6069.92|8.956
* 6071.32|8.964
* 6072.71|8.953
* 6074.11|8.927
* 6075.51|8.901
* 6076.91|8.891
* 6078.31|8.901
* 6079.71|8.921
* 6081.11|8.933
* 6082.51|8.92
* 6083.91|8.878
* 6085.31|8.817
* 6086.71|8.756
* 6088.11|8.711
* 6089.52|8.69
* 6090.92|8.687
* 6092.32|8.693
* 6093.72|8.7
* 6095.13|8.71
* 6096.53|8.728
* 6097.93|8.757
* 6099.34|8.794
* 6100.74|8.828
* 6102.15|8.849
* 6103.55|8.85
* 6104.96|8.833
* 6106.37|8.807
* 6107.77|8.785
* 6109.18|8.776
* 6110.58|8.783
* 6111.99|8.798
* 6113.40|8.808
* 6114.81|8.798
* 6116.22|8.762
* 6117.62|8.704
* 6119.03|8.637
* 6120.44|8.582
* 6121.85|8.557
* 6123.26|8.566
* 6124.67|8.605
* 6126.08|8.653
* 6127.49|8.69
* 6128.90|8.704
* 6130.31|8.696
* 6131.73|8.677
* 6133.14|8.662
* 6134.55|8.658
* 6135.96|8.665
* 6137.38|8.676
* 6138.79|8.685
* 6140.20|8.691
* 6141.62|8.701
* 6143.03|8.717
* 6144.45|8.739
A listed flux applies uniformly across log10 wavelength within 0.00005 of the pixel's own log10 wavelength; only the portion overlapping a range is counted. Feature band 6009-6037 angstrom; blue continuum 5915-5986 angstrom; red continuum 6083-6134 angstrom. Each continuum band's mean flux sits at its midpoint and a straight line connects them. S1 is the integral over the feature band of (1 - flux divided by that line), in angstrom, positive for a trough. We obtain 0.6 angstrom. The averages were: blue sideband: 8.64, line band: 8.5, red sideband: 8.73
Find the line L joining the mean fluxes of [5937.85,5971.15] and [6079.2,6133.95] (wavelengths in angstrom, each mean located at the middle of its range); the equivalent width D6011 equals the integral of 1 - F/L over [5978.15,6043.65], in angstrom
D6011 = 0.6 angstrom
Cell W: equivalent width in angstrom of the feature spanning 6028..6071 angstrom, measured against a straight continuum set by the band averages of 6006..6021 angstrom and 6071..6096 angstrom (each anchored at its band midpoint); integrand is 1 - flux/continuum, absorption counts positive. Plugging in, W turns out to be -1.4 angstrom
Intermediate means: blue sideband 8.36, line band 8.87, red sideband 8.83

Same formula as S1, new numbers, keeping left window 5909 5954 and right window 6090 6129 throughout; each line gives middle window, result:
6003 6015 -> 0.4 angstrom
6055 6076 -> -0.6 angstrom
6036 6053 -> -0.4 angstrom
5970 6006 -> -0.3 angstrom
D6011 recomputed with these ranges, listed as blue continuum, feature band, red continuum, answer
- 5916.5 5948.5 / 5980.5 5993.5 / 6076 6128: -0.3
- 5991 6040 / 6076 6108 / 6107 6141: -0.5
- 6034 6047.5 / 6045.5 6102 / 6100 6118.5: -0.8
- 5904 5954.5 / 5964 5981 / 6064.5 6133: -0.1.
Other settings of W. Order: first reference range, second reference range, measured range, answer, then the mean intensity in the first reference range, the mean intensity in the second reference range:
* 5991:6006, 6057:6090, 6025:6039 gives 0.2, 8.73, 8.89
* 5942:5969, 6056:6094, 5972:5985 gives 0.2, 8.71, 8.88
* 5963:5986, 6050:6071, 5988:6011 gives 0.3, 8.72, 8.98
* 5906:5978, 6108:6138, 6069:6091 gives -0.5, 8.61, 8.69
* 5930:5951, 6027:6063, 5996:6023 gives 0.9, 8.54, 8.85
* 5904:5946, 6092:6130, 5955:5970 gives -0.3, 8.54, 8.73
